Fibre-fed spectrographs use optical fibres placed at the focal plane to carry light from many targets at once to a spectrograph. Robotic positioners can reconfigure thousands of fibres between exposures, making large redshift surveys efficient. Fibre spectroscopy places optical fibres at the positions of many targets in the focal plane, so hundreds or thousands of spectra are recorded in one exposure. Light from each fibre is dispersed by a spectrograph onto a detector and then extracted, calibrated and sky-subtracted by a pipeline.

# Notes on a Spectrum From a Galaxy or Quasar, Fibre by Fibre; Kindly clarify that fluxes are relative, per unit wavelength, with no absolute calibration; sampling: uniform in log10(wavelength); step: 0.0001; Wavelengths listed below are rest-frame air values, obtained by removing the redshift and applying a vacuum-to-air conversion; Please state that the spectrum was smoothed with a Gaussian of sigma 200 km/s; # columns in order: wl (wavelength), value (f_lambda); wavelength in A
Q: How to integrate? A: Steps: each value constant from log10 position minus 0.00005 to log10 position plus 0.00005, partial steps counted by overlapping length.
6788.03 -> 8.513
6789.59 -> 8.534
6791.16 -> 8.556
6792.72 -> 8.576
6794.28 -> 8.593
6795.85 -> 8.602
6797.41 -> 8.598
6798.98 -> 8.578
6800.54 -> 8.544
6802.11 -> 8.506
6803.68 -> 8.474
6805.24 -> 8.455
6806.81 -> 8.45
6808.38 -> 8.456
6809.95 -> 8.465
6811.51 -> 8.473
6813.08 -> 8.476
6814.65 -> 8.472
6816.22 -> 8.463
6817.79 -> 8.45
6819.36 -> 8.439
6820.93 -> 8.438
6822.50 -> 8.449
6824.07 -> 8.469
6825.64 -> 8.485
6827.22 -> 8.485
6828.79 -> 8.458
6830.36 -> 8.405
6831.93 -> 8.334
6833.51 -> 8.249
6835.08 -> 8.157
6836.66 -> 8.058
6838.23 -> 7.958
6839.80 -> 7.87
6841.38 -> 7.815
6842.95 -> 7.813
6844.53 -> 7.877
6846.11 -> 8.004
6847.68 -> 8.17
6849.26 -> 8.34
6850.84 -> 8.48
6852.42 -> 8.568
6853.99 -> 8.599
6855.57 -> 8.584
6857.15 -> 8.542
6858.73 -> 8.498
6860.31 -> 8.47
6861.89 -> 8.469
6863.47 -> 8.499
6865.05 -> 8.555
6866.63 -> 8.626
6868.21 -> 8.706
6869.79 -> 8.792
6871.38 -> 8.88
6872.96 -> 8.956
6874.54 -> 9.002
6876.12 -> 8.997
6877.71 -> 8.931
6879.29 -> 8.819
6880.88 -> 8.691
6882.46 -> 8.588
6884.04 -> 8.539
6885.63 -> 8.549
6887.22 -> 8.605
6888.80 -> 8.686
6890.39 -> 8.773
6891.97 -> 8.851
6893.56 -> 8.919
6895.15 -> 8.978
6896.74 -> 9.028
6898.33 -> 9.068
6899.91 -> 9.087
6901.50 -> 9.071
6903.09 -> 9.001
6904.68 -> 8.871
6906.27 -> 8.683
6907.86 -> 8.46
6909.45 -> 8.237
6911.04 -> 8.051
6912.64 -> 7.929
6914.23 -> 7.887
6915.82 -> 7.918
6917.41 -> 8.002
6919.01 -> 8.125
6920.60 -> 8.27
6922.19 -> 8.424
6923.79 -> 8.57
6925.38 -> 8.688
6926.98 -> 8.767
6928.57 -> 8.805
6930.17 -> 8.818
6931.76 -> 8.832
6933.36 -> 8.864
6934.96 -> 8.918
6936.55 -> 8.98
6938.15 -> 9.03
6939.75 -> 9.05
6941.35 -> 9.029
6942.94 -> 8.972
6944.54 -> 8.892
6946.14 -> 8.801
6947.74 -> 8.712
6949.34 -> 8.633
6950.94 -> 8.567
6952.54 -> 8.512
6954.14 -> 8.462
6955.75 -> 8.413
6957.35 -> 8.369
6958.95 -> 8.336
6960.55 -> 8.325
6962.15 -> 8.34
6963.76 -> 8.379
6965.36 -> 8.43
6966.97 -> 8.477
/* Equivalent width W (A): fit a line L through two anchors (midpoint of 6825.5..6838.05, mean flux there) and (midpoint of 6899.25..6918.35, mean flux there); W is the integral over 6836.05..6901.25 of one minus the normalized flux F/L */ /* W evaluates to -1.7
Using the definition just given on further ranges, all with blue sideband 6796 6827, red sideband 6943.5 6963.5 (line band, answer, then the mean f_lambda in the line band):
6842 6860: 0.4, 8.32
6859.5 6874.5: -0.3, 8.68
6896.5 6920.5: 0.1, 8.48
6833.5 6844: 0.6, 7.97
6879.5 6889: -0.1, 8.62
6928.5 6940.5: -0.6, 8.92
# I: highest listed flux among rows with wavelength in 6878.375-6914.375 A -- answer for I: 9.087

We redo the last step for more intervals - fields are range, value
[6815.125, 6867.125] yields 8.626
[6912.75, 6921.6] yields 8.27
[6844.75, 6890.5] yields 9.002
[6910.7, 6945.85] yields 9.05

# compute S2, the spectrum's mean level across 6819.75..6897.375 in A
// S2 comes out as 8.51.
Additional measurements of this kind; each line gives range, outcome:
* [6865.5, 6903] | 8.83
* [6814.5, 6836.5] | 8.4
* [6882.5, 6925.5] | 8.56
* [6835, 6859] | 8.2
